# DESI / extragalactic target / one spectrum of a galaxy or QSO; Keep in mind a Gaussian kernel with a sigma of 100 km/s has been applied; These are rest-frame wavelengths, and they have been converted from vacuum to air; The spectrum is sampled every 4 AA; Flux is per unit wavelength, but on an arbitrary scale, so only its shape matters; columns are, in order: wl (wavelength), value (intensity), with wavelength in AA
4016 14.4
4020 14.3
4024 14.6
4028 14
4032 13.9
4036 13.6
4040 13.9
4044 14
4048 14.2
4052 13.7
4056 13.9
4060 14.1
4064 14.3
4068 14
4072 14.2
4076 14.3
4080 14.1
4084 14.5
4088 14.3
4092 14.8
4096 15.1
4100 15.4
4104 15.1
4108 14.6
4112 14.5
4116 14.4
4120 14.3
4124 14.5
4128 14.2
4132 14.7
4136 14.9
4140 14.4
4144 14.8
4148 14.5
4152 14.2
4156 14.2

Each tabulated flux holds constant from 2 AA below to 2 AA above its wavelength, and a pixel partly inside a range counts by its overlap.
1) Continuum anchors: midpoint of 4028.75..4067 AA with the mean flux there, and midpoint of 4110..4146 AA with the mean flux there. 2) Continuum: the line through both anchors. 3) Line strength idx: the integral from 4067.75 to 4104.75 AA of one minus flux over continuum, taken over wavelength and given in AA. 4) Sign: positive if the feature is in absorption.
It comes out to -0.9 AA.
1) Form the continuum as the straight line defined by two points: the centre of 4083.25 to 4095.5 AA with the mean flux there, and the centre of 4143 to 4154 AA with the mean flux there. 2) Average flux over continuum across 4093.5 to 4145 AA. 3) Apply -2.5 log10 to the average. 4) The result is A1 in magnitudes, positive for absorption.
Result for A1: -0.01 mag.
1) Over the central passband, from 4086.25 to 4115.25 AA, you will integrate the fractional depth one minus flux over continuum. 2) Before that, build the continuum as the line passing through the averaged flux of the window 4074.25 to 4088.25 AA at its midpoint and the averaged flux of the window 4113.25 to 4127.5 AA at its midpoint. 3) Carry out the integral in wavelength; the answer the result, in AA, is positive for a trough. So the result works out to -1.0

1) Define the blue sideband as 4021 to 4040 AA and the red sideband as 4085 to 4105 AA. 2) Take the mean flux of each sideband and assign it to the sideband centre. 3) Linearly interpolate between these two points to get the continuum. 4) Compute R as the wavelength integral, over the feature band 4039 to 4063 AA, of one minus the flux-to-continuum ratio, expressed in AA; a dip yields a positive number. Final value 0.5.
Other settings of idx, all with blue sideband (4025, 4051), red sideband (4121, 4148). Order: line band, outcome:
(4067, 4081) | 0.0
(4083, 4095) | -0.3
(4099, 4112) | -0.5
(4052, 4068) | 0.1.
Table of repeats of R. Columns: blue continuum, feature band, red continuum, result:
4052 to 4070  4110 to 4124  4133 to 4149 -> 0.1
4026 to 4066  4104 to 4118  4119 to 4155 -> -0.2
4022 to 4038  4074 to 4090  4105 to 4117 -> 0.1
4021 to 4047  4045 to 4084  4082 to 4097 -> 0.7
